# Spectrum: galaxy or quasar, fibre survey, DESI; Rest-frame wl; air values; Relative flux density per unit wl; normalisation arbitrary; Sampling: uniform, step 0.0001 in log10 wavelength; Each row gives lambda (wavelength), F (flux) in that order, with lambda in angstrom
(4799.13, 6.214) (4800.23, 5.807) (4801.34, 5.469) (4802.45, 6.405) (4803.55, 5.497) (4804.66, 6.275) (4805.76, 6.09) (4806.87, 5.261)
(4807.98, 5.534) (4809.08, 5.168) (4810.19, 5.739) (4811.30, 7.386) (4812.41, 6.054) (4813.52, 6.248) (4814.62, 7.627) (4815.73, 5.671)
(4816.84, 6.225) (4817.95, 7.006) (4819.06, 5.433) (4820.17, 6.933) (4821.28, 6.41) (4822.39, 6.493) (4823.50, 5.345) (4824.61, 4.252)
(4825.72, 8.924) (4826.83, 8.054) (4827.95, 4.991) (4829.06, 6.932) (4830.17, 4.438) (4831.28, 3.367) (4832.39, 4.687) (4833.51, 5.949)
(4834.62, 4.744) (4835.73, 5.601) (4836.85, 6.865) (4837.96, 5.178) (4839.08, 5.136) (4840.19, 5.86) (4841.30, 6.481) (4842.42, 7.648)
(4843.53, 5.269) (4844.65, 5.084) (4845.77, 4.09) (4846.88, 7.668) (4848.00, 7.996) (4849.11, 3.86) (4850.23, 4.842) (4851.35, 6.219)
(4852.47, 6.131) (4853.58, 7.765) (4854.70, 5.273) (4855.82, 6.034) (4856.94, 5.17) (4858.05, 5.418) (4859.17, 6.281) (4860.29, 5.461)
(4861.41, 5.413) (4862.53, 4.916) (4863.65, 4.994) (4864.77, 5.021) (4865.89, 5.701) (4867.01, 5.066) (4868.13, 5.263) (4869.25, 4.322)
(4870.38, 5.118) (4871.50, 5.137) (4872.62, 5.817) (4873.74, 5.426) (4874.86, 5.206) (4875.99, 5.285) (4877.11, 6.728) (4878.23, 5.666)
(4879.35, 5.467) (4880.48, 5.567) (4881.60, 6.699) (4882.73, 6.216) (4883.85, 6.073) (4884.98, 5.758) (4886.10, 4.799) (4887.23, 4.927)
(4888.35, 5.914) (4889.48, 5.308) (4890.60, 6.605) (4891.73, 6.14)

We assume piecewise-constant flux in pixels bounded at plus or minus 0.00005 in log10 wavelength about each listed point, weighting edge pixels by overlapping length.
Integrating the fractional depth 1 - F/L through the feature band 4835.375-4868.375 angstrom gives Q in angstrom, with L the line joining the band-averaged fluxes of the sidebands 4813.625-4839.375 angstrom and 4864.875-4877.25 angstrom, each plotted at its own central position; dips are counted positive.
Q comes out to -0.9 angstrom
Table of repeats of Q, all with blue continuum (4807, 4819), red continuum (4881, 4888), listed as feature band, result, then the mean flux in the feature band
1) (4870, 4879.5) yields 0.4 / 5.56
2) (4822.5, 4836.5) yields 1.0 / 5.65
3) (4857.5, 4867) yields 0.8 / 5.38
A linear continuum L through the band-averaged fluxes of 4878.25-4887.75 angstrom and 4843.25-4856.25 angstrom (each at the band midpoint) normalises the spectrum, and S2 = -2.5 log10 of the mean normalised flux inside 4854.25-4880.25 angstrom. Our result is 0.071 mag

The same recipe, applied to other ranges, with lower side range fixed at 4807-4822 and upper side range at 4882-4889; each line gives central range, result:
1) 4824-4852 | 0.05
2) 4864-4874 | 0.11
